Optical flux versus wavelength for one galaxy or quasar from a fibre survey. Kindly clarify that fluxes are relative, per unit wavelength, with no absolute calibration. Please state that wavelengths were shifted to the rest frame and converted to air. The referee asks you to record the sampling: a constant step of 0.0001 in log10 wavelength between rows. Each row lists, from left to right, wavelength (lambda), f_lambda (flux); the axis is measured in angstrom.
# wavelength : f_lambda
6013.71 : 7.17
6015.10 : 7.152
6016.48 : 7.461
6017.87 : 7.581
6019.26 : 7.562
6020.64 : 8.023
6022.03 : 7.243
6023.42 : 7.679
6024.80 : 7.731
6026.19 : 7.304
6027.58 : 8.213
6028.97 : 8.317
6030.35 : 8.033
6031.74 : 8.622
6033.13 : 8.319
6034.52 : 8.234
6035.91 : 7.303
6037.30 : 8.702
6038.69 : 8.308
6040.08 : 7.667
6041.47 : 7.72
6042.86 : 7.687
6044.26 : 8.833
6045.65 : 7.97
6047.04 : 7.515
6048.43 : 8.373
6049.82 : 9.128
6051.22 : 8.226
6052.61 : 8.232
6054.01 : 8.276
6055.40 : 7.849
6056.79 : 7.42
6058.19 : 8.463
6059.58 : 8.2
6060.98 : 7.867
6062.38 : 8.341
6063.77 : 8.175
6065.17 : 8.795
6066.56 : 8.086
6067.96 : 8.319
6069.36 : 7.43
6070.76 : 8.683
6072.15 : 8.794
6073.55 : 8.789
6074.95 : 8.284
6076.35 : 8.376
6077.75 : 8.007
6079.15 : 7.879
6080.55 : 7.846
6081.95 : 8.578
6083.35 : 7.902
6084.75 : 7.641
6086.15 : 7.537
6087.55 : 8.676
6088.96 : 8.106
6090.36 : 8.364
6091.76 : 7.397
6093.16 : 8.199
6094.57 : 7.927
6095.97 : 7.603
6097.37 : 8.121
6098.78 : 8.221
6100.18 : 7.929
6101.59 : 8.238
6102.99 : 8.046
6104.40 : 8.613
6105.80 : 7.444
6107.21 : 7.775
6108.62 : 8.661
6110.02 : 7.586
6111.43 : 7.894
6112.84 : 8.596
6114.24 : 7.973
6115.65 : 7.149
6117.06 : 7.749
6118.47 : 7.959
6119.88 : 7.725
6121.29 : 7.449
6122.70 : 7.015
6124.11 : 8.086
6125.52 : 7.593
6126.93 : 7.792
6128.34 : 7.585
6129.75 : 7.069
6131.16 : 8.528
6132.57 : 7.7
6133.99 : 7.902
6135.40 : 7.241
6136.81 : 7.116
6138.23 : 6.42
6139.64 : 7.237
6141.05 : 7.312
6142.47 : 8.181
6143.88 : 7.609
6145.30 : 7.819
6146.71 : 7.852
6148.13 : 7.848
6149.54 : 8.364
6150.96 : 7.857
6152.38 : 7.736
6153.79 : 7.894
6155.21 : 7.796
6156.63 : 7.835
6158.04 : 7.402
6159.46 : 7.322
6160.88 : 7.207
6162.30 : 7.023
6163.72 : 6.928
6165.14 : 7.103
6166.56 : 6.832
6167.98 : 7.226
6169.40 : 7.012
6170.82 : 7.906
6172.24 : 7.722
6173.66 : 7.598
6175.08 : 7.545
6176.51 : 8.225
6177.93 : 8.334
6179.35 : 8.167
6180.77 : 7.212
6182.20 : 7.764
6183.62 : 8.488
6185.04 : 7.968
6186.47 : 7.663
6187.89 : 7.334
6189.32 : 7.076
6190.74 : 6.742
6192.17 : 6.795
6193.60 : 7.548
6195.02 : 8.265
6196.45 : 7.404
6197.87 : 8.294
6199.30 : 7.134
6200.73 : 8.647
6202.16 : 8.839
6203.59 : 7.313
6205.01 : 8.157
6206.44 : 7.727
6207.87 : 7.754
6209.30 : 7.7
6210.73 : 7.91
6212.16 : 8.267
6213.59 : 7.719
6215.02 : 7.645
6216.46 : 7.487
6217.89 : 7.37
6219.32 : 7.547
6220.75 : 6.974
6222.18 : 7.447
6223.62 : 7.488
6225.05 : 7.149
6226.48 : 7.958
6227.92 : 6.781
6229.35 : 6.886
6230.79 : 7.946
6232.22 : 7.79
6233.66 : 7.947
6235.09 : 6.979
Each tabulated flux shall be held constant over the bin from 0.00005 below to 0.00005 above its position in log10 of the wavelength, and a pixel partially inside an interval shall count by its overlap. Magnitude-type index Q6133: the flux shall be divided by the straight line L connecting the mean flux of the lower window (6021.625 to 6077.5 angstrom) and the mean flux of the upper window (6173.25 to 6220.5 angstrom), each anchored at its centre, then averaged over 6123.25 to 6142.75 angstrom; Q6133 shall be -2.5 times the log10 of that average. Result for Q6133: 0.05 mag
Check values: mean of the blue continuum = 8.14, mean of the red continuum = 7.74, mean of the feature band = 7.54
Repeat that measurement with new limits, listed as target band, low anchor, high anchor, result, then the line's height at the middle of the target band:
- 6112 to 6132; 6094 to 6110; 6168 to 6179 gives 0.030 mag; 7.96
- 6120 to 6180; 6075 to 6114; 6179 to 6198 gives 0.028 mag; 7.78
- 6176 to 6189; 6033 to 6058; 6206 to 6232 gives -0.030 mag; 7.66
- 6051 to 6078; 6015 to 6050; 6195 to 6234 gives -0.045 mag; 7.9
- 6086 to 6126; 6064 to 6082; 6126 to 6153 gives 0.005 mag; 7.96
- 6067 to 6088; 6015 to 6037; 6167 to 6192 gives -0.056 mag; 7.76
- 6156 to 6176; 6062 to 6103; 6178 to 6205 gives 0.070 mag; 7.83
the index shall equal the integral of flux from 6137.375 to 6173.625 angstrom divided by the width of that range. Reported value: 7.5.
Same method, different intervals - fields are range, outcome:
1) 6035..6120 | 8.09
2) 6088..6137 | 7.85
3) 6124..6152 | 7.65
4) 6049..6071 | 8.21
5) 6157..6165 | 7.2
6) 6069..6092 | 8.16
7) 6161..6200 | 7.53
